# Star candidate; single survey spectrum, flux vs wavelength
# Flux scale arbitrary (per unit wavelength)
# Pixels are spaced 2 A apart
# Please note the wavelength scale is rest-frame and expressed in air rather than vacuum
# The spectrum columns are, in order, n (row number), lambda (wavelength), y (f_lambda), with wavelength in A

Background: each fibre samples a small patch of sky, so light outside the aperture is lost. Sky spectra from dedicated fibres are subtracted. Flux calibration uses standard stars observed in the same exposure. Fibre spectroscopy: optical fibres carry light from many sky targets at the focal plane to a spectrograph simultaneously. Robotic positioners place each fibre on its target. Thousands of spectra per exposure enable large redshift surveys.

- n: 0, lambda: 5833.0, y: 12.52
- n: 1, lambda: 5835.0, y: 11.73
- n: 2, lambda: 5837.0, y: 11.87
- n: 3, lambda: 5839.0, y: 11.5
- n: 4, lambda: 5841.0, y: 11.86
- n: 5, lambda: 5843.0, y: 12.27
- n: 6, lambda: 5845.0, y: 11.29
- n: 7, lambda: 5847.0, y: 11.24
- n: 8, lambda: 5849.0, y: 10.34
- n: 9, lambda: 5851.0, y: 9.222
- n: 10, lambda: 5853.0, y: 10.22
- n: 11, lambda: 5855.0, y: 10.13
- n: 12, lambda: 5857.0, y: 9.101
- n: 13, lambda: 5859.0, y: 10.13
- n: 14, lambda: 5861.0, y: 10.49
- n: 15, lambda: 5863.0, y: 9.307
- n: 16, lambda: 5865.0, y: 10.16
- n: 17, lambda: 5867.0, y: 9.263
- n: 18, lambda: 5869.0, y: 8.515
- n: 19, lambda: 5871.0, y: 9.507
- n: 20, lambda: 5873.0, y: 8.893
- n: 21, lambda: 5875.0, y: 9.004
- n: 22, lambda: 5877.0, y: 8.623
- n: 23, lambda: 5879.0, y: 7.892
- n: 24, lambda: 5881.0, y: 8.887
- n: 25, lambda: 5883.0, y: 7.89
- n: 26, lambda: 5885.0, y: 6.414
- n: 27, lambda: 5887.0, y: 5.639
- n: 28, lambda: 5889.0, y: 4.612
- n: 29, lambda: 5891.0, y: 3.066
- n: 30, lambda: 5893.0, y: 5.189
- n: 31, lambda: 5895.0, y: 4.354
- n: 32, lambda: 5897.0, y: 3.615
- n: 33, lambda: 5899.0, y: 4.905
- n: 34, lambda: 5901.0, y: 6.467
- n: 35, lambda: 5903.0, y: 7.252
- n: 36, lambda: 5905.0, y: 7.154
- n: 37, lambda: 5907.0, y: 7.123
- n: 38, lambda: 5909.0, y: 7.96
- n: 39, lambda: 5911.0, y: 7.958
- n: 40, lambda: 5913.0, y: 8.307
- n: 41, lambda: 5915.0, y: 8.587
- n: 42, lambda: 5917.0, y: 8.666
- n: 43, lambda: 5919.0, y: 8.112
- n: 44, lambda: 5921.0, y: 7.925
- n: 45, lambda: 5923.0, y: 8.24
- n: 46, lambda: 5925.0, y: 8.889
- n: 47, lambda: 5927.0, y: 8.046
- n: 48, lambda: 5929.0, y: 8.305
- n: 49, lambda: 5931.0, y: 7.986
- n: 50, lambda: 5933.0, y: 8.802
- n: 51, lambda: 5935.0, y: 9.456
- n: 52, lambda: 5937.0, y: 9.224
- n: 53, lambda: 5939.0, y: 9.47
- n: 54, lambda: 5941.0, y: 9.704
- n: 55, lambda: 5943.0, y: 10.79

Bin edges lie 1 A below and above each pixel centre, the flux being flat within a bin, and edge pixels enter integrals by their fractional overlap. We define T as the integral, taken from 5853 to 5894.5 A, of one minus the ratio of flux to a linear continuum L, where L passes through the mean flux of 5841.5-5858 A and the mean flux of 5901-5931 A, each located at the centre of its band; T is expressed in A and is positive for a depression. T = 6.61 A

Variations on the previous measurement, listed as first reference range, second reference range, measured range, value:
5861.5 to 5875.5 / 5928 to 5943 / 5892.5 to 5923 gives 7.3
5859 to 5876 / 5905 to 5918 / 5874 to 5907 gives 9.0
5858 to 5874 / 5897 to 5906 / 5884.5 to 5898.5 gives 4.9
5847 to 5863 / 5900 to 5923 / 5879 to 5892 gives 3.9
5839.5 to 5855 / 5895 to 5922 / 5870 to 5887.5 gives 1.6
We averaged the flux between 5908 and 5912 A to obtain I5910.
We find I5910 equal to 7.96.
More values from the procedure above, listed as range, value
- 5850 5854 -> 9.72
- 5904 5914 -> 7.7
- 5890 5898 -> 4.06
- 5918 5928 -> 8.24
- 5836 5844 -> 11.9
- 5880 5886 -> 7.73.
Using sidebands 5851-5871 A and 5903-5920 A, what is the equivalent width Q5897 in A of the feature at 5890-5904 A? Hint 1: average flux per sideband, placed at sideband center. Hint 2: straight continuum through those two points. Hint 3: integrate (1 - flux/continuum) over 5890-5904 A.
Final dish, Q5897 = 5.7 A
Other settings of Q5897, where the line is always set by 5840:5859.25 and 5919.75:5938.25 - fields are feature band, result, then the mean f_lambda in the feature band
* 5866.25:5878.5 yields 1.3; 8.92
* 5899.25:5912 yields 2.7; 7.18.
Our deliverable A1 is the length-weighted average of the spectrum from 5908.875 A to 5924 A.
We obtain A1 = 8.23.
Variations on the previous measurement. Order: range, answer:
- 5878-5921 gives 6.7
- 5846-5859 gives 10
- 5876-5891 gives 6.87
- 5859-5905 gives 7.33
